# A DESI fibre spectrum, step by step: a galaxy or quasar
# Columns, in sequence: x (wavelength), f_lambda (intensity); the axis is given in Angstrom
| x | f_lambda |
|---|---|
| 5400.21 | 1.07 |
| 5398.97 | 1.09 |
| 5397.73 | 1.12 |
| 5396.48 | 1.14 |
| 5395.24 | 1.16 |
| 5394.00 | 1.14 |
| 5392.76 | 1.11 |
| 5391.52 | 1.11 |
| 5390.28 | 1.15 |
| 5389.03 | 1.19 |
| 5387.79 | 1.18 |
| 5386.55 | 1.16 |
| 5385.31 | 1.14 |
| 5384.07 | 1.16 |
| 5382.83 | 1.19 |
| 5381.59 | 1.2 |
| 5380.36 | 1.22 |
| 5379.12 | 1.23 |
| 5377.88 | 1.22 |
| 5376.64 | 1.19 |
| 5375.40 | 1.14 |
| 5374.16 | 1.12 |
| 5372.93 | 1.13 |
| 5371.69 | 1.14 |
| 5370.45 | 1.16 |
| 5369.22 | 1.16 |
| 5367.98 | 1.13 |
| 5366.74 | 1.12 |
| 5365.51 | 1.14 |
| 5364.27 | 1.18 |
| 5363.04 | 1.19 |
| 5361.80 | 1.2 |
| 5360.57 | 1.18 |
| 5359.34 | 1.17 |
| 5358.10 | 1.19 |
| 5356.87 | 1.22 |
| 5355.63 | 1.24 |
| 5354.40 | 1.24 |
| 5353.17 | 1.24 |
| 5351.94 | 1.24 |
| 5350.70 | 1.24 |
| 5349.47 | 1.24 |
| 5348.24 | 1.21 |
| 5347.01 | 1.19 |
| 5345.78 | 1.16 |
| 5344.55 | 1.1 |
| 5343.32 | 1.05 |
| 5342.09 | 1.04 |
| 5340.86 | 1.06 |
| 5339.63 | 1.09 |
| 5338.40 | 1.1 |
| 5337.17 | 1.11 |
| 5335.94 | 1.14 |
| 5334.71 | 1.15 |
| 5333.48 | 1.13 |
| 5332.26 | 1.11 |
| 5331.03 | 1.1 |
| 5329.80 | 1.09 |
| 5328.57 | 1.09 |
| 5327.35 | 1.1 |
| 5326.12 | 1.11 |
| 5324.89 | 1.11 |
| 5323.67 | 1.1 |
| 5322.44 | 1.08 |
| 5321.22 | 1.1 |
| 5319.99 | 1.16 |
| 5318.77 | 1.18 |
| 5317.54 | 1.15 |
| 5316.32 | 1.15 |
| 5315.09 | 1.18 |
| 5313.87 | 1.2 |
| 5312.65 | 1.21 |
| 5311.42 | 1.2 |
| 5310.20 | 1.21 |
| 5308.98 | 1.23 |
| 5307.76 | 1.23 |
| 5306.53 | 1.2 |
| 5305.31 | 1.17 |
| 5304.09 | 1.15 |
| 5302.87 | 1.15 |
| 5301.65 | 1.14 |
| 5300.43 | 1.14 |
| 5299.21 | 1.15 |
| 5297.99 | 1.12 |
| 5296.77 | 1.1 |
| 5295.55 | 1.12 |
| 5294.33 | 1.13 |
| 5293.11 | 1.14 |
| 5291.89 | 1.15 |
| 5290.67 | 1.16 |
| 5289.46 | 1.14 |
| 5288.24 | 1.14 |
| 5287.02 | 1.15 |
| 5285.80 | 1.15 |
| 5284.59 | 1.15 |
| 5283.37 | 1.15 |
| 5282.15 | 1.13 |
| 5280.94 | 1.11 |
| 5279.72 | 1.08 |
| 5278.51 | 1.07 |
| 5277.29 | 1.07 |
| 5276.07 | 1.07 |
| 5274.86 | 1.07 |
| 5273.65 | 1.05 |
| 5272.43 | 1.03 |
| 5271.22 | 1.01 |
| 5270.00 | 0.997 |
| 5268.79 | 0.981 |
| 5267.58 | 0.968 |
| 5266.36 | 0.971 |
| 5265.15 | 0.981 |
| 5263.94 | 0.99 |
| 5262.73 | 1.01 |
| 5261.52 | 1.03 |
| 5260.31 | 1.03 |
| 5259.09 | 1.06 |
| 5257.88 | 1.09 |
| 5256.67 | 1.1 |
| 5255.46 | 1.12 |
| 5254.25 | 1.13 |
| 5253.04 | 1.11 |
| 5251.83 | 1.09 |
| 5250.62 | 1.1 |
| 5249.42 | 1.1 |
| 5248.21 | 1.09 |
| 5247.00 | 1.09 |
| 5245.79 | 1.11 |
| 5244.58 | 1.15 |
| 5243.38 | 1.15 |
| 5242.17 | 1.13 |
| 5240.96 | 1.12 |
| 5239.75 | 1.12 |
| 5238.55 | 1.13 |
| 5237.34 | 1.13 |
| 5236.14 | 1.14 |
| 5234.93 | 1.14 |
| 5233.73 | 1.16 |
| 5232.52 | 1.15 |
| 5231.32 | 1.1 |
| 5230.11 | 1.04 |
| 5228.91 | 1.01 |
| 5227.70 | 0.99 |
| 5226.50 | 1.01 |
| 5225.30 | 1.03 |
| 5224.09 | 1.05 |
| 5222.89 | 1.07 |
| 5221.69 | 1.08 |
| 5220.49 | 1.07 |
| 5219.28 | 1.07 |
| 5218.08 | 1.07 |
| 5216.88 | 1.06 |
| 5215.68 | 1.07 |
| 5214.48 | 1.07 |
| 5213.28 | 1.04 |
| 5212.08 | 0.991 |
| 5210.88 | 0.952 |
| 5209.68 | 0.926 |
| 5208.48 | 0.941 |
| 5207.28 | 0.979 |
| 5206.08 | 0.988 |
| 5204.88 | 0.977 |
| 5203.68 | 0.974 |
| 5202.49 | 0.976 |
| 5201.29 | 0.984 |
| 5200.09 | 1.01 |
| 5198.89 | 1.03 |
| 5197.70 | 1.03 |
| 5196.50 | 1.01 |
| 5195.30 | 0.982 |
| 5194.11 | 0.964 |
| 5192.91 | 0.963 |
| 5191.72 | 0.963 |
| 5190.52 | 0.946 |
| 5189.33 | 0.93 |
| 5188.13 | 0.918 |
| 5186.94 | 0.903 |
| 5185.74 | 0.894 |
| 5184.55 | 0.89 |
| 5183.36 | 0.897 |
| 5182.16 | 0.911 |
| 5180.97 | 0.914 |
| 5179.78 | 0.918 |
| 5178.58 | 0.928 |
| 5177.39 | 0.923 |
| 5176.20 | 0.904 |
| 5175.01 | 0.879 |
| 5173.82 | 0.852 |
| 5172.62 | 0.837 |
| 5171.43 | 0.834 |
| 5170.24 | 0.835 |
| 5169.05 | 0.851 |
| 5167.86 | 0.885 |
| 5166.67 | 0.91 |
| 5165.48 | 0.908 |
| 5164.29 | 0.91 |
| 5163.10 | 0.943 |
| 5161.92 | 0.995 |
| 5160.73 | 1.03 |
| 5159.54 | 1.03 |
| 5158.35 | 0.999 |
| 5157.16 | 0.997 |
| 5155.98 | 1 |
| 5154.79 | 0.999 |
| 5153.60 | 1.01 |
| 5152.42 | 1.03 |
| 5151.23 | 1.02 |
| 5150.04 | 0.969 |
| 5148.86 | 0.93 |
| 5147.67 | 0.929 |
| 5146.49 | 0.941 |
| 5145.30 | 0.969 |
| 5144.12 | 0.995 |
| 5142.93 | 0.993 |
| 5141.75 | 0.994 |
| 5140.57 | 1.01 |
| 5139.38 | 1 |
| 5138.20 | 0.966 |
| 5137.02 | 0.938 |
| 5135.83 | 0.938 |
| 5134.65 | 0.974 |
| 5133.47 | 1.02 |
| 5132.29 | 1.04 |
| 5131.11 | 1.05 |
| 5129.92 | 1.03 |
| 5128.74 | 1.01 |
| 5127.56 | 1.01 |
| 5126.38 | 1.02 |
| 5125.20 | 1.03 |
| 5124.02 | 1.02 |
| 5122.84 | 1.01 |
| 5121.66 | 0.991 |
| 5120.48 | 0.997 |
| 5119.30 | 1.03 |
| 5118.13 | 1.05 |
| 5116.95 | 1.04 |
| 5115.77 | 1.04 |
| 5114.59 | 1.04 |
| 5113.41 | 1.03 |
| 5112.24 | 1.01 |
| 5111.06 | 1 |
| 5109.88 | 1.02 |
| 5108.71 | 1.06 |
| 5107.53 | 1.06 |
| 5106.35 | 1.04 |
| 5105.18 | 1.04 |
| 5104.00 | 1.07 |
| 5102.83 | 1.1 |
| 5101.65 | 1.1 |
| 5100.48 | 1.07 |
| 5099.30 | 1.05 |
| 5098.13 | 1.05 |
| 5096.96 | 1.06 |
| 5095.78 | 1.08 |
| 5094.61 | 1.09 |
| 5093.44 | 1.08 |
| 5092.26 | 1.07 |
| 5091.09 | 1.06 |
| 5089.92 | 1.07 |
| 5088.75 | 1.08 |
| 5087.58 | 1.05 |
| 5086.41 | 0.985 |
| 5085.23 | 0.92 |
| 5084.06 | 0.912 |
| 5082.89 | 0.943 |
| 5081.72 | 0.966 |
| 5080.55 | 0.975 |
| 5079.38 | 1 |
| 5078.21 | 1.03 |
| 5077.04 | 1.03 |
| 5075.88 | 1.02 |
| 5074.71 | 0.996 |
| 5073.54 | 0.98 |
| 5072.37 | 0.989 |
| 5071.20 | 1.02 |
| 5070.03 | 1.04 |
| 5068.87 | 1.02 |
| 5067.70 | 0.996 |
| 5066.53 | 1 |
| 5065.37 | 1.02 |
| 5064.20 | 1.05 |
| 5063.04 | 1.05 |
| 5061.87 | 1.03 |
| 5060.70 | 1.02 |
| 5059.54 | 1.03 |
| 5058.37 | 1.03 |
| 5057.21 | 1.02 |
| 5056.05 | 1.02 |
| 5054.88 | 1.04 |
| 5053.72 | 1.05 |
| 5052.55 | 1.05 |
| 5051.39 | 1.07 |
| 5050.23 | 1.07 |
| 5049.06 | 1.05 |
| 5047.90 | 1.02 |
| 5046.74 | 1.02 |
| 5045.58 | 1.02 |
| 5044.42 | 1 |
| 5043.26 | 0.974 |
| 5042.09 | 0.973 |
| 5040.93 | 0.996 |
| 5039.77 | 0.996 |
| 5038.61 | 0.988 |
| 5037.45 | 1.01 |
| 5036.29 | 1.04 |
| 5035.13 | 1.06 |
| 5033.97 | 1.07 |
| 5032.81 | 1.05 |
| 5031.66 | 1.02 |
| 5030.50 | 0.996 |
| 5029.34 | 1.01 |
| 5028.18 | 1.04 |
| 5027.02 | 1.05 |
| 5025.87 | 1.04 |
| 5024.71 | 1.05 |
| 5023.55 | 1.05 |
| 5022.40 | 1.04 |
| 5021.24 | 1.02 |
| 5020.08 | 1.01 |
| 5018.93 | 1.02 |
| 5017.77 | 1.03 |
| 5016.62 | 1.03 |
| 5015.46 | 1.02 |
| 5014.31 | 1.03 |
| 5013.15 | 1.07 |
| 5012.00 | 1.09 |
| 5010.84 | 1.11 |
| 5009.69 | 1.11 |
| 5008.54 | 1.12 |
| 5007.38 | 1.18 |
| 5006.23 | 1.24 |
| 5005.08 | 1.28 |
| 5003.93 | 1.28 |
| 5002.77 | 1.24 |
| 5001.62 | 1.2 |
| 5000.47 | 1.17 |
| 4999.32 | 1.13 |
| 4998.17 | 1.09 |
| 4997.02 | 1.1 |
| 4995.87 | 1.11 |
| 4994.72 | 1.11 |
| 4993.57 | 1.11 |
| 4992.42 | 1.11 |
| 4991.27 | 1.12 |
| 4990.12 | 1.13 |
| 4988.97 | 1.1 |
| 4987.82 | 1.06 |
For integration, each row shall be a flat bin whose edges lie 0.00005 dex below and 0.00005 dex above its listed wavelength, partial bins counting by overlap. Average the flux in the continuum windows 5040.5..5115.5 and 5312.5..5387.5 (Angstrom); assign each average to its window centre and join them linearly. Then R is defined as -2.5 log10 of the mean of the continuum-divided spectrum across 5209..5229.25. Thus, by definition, 0.06 mag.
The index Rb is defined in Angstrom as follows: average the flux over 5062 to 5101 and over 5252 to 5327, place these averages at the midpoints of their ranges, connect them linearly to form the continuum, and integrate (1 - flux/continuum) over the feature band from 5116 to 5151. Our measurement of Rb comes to 1.6 Angstrom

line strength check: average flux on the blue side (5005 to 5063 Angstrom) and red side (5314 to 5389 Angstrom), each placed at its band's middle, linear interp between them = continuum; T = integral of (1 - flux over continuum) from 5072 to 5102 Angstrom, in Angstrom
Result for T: 1.1 Angstrom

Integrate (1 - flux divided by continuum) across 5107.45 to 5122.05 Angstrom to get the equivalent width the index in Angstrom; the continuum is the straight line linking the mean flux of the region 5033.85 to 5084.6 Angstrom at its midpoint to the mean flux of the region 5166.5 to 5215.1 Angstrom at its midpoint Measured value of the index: -0.7 Angstrom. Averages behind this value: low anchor 1.02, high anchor 0.94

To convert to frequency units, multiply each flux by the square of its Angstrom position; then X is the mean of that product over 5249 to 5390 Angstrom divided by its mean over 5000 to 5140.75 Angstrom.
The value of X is 1.20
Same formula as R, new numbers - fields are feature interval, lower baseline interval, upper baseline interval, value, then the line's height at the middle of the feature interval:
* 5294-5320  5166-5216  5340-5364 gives -0.05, 1.11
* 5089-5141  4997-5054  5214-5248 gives 0.04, 1.08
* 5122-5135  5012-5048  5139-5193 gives -0.06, 0.964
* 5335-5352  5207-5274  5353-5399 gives 0.01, 1.14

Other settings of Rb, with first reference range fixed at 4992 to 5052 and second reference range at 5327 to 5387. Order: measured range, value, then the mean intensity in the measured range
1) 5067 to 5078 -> 0.7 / 1.01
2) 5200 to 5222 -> 2.1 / 1.01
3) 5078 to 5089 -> 1.1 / 0.981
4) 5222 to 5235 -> 0.7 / 1.07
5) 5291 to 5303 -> 0.1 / 1.13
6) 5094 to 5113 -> 0.6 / 1.06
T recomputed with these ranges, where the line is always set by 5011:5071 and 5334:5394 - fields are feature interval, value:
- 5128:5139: 0.7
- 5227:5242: 0.1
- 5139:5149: 0.9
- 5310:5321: -0.3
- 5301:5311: -0.4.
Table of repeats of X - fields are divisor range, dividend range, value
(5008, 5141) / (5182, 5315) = 1.11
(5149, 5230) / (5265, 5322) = 1.20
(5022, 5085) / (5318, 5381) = 1.27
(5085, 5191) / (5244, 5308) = 1.17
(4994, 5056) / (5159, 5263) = 1.02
